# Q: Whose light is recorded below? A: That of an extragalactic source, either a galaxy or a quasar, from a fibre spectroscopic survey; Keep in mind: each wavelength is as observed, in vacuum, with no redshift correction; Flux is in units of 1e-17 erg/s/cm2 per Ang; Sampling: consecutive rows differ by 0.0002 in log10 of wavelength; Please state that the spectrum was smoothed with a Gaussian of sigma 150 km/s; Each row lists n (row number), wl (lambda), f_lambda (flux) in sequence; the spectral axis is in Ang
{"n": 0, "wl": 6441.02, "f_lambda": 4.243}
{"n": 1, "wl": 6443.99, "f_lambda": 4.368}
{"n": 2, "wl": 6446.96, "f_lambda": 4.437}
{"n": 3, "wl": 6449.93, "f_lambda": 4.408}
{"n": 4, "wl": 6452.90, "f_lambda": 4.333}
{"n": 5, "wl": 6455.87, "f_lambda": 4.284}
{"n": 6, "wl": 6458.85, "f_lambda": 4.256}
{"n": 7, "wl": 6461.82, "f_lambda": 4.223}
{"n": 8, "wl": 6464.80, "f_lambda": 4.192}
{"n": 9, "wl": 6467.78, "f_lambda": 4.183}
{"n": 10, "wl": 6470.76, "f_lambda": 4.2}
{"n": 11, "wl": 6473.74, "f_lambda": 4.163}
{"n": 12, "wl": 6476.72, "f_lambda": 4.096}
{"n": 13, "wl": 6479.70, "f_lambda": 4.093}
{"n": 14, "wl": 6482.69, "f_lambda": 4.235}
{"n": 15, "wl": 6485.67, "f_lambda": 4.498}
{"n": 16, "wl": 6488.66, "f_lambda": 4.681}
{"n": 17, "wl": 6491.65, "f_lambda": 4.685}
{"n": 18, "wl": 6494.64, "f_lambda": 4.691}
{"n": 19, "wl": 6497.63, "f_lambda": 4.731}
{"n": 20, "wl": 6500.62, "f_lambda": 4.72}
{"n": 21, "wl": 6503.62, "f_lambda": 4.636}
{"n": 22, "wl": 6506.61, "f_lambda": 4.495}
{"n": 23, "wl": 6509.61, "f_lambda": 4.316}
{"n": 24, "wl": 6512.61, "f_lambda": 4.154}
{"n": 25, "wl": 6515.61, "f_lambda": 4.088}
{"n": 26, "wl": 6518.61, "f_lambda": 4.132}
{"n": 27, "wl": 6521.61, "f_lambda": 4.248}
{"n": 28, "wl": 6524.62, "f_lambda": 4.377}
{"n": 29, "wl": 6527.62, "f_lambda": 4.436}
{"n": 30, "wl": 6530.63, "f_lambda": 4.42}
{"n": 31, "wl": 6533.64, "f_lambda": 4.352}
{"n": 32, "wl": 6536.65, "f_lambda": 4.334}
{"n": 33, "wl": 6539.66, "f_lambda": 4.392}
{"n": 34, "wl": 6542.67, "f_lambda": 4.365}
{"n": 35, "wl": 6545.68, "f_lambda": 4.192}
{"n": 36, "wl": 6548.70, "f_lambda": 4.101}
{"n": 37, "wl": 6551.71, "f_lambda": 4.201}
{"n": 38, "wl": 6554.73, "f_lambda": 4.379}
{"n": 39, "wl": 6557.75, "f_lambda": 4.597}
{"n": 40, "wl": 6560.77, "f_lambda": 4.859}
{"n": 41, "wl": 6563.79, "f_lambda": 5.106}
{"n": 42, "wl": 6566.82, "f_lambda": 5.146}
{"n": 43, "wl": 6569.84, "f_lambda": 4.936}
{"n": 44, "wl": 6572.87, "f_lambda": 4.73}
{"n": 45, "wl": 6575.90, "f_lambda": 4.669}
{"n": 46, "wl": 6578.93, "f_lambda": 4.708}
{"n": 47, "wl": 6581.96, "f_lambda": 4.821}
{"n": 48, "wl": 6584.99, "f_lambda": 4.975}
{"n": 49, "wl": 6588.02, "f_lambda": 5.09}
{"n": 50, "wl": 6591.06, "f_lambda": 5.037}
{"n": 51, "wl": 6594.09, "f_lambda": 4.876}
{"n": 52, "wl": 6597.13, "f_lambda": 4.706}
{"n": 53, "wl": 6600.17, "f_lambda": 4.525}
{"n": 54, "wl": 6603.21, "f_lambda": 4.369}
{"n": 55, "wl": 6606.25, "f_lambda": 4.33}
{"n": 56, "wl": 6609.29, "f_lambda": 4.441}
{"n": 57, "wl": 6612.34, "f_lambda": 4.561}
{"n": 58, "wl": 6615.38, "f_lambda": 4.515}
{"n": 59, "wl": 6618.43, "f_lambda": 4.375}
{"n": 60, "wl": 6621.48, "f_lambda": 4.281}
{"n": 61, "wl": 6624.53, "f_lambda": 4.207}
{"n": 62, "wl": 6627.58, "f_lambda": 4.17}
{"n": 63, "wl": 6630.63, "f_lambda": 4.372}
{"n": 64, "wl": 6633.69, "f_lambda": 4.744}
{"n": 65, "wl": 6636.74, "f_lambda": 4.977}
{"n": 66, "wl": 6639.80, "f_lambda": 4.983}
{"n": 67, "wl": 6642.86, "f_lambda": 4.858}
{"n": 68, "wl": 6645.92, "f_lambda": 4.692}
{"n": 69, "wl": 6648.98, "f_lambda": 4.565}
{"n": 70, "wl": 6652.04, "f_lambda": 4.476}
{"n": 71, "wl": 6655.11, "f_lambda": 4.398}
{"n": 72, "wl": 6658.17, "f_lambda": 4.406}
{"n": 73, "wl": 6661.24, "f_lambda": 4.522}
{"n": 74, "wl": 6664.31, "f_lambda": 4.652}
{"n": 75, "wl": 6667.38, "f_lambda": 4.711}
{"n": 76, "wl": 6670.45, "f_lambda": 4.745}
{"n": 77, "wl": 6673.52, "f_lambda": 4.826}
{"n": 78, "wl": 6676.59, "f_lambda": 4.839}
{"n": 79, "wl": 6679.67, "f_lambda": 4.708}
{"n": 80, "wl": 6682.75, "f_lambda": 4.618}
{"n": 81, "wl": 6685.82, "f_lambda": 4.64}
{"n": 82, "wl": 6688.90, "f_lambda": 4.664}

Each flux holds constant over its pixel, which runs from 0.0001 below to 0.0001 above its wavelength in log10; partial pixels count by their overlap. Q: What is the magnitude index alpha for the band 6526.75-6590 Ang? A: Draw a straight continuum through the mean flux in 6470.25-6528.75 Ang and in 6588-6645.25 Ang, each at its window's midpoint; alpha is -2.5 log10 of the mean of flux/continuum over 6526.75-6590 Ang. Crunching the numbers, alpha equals -0.03 mag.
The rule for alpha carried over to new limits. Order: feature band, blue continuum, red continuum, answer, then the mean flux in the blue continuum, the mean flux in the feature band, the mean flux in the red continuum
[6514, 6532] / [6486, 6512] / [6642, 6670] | 0.077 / 4.6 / 4.28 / 4.59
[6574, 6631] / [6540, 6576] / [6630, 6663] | 0.008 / 4.6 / 4.59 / 4.64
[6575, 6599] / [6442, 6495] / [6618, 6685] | -0.083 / 4.33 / 4.86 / 4.6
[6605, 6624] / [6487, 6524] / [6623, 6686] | 0.042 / 4.46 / 4.41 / 4.62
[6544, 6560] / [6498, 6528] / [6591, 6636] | 0.024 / 4.37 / 4.32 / 4.49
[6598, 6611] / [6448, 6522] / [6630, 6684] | 0.035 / 4.35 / 4.43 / 4.68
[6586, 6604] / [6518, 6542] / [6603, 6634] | -0.098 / 4.34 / 4.79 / 4.38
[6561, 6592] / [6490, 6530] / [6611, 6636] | -0.113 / 4.44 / 4.92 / 4.42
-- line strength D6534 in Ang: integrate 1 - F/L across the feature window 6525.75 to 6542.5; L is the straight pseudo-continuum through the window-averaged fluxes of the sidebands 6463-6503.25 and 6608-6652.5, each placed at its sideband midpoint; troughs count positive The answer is 0.3 Ang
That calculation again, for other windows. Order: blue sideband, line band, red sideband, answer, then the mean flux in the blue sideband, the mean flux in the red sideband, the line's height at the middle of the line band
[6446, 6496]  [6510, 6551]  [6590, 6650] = 1.4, 4.33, 4.58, 4.43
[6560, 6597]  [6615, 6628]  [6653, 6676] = 1.2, 4.91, 4.62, 4.76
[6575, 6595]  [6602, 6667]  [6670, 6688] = 3.8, 4.89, 4.73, 4.8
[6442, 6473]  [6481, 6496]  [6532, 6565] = -0.7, 4.28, 4.44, 4.34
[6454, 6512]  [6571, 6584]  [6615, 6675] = -0.7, 4.38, 4.57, 4.5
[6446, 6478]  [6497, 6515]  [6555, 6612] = -0.2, 4.25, 4.76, 4.43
